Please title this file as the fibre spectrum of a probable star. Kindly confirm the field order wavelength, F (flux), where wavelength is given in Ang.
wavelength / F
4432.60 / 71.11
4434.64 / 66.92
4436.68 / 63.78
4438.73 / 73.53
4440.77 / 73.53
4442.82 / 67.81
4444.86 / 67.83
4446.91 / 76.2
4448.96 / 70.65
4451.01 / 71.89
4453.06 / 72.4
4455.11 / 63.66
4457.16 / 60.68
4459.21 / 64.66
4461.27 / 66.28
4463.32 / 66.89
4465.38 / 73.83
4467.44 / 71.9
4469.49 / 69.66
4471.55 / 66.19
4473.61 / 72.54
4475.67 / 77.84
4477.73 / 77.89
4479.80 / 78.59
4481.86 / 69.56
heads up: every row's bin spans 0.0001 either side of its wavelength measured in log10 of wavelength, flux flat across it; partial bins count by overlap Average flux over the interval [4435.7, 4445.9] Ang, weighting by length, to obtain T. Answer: 69.3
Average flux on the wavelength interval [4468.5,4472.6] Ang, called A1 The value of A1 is 67.9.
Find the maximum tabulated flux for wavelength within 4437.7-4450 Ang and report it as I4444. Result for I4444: 76.2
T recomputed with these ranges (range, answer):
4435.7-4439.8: 68.7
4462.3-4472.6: 69.7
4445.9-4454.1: 72.8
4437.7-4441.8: 73.4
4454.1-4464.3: 64.5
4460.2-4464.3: 66.5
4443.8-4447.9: 72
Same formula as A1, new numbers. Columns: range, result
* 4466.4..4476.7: 71.7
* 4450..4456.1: 69.4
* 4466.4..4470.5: 70.9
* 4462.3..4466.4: 70.3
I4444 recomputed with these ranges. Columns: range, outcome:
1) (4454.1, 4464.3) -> 66.89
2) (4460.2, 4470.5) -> 73.83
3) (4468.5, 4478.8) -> 77.89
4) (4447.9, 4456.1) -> 72.4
